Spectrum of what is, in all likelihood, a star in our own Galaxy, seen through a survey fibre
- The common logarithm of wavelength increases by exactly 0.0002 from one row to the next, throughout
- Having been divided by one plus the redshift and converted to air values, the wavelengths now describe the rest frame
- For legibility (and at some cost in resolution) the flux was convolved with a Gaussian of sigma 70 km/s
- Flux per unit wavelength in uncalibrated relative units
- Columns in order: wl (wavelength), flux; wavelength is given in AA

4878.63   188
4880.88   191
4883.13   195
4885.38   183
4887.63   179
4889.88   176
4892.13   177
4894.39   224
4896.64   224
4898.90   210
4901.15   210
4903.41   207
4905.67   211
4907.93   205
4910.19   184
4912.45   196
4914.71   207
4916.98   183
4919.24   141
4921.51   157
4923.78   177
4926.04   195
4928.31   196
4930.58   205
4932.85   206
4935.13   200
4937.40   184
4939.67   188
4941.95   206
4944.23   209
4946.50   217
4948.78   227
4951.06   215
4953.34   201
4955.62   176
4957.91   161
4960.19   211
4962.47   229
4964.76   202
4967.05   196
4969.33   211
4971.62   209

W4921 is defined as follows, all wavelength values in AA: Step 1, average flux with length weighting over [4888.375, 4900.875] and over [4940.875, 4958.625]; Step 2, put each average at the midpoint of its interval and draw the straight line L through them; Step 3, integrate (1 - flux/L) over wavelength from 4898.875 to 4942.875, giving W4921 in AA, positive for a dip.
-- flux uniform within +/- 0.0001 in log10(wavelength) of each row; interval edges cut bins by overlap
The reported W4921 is 2.0 AA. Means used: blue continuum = 202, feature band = 193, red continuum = 202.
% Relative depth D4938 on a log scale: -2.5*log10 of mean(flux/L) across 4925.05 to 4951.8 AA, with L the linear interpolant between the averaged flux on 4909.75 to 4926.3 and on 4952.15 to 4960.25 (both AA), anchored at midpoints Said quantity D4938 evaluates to -0.12 mag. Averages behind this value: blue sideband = 179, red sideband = 184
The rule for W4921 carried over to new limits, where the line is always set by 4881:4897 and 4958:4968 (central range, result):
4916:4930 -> 1.6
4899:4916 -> -0.7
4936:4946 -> 0.1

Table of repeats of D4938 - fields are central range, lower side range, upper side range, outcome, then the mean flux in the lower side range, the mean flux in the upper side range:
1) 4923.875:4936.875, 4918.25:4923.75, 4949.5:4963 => -0.19 mag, 155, 198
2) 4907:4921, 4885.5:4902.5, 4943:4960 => 0.09 mag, 199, 201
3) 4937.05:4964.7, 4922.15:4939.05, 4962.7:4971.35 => -0.01 mag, 193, 206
